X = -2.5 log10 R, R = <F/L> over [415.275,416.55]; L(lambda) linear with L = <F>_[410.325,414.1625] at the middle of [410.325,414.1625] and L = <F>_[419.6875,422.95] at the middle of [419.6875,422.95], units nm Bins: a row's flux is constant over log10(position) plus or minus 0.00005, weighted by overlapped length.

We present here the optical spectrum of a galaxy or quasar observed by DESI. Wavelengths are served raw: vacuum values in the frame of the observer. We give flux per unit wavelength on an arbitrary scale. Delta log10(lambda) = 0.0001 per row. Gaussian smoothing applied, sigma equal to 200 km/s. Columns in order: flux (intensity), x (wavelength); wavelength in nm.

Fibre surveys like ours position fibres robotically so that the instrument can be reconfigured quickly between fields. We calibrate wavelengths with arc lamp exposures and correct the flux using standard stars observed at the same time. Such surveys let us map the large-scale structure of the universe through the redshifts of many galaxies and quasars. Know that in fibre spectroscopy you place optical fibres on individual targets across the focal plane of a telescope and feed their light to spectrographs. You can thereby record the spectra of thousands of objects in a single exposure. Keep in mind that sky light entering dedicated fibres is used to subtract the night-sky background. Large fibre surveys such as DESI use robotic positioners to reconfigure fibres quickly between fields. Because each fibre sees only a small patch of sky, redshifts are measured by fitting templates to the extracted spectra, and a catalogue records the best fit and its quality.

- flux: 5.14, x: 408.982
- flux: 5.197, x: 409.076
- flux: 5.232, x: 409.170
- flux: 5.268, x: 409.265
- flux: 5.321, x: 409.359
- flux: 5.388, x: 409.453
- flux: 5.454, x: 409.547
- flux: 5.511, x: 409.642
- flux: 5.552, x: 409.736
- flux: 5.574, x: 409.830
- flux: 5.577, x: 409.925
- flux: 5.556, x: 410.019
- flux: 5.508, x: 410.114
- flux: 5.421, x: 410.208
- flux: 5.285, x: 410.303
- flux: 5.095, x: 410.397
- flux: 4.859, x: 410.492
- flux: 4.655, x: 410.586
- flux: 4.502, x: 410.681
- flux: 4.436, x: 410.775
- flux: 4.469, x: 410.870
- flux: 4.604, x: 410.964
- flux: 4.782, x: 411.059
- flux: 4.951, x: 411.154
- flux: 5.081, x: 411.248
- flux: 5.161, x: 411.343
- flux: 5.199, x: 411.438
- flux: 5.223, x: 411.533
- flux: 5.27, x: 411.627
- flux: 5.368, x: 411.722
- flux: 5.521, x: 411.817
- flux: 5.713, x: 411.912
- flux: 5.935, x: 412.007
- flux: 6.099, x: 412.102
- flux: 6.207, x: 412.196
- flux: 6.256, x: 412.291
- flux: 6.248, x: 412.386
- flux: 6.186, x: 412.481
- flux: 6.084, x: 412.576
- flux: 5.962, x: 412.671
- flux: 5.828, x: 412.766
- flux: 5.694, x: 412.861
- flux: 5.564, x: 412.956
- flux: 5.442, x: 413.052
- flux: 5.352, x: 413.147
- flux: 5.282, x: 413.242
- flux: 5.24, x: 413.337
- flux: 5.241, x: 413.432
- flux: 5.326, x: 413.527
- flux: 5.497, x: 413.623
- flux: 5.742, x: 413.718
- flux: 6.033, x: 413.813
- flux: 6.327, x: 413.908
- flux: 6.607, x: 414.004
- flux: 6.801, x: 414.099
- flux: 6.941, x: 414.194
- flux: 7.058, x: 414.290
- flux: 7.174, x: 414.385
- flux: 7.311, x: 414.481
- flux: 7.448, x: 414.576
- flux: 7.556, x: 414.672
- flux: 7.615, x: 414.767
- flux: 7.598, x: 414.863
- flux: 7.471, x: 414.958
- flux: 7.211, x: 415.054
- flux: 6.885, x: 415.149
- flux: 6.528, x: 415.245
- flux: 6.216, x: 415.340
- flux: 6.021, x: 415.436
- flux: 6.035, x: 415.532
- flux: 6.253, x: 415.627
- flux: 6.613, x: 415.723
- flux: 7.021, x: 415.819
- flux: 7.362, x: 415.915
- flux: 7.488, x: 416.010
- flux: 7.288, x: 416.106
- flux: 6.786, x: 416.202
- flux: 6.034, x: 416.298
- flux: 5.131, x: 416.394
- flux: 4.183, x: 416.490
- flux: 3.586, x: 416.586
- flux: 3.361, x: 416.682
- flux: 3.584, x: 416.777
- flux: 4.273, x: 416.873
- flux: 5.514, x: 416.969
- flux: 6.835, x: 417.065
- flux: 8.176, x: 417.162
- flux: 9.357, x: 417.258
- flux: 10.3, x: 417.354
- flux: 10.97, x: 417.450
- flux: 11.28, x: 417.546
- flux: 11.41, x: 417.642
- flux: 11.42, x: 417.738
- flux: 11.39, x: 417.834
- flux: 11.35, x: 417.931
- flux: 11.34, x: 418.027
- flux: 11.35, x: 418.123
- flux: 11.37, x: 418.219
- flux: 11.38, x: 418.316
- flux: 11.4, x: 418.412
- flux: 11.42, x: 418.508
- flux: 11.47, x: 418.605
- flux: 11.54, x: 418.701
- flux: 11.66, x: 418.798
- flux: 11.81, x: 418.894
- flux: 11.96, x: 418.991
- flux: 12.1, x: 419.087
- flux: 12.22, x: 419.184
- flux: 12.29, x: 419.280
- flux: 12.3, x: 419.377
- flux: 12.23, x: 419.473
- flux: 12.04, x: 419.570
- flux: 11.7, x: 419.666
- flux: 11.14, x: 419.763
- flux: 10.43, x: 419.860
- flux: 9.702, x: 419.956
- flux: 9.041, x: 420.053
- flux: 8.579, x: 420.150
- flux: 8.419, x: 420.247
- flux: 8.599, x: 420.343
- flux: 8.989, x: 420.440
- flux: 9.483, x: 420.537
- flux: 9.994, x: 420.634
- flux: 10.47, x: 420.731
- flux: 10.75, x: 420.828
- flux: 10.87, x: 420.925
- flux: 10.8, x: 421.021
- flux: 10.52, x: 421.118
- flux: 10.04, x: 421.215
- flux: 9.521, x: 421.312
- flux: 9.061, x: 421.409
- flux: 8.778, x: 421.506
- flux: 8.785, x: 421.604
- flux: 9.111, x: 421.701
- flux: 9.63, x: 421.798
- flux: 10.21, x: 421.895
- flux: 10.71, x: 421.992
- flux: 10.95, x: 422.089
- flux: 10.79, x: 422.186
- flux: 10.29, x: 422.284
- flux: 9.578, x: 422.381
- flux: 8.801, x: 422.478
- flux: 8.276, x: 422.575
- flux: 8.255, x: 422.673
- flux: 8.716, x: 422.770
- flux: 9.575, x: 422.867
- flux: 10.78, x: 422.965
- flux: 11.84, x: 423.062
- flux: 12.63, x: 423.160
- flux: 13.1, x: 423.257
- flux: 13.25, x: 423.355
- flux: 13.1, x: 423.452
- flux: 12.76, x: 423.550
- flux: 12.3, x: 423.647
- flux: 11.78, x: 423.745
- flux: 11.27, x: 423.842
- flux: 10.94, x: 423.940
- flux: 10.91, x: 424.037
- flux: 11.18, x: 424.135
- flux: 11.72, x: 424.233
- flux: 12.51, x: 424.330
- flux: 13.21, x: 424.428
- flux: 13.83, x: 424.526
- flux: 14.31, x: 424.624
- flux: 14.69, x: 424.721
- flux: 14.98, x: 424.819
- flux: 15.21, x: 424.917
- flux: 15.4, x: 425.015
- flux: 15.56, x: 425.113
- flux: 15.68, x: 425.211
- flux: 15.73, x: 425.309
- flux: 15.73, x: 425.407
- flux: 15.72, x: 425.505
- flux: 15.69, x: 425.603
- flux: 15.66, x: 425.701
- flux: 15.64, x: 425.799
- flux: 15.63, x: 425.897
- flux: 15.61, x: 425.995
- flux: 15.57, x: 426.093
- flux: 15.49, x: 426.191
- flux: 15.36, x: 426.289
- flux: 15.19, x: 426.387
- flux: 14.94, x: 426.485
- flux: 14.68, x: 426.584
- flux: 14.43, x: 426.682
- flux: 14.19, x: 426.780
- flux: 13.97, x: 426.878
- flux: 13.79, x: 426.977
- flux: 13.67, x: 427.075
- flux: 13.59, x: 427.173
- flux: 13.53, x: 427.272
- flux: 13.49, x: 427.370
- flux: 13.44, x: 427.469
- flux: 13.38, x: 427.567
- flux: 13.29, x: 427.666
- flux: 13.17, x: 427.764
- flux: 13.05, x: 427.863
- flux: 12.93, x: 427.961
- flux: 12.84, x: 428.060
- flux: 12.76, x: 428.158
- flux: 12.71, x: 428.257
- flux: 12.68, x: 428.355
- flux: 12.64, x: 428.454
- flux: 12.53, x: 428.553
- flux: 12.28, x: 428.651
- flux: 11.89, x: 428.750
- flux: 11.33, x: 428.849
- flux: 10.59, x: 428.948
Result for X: 0.14 mag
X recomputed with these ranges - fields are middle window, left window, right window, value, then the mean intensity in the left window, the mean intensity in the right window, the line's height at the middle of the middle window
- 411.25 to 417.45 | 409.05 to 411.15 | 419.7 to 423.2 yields 0.11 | 5.14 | 9.84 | 6.9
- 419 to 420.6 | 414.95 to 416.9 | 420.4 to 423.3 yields -0.23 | 5.96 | 10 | 8.63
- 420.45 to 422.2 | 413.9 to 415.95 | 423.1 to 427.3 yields 0.14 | 6.92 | 14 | 11.4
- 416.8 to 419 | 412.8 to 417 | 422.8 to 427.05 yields -0.21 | 6.13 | 13.8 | 8.43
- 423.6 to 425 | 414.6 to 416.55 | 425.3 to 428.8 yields -0.05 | 6.65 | 14.1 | 12.3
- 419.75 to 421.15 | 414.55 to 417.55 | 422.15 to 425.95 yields 0.03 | 6.74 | 12.8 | 10.1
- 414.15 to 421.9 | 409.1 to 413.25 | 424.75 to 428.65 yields 0.05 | 5.4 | 14.3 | 9.34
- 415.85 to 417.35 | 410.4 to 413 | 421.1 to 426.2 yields 0.33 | 5.4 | 12.3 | 8.22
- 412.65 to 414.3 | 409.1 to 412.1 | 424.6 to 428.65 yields 0.17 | 5.22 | 14.3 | 6.86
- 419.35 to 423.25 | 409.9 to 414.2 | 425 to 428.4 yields 0.10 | 5.51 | 14.4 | 11.1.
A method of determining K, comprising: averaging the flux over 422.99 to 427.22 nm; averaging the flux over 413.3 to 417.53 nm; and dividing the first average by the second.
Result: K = 2.13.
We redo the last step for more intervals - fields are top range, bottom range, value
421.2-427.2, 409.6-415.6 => 2.16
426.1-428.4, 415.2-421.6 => 1.50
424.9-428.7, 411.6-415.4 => 2.28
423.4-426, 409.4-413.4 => 2.58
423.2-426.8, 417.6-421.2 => 1.29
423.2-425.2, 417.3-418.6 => 1.17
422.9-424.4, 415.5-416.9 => 2.11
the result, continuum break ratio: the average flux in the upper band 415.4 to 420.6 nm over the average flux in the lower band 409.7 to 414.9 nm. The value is 1.59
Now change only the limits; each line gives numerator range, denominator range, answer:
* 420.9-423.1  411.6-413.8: 1.72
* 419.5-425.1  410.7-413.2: 2.01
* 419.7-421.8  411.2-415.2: 1.58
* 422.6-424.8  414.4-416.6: 1.80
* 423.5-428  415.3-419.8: 1.54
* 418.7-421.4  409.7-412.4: 2.01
